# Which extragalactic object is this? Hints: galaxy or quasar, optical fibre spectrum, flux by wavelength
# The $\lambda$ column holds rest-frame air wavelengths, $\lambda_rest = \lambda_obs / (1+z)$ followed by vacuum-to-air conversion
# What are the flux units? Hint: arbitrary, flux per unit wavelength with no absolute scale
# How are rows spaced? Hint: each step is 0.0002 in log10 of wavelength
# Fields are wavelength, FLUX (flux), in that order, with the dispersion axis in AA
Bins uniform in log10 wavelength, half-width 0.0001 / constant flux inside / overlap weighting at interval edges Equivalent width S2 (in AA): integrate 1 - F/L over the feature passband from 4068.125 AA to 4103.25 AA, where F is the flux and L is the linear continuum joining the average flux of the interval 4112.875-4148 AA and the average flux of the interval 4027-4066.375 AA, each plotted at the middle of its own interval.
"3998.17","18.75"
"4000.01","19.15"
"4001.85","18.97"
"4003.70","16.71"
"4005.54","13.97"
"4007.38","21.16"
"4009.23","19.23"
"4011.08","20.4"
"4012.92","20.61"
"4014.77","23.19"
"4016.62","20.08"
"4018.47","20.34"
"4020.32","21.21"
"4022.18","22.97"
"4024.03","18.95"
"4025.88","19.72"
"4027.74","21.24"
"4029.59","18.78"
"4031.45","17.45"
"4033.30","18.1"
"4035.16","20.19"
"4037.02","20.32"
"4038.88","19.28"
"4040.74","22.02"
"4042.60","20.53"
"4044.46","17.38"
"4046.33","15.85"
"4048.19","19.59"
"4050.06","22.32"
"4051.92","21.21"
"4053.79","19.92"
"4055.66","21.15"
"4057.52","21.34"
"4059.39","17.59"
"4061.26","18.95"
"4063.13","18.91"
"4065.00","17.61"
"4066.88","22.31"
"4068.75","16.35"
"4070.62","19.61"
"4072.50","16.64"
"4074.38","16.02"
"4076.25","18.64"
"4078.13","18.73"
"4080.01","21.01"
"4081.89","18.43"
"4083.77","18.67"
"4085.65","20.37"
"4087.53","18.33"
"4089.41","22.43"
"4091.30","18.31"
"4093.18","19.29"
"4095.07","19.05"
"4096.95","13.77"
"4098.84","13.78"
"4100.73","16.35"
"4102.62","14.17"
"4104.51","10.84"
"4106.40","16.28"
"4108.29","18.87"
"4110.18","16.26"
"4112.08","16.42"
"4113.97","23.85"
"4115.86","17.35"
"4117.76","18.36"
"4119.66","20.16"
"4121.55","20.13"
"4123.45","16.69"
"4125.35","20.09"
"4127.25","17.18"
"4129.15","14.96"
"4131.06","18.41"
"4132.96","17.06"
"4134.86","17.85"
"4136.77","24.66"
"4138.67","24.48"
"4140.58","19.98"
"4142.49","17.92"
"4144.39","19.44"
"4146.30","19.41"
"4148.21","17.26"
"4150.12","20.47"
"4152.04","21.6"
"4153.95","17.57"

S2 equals 2.7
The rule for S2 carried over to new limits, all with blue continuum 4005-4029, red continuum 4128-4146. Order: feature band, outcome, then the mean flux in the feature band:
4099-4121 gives 2.8 AA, 17.1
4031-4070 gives 1.1 AA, 19.5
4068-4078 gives 1.2 AA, 17.6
